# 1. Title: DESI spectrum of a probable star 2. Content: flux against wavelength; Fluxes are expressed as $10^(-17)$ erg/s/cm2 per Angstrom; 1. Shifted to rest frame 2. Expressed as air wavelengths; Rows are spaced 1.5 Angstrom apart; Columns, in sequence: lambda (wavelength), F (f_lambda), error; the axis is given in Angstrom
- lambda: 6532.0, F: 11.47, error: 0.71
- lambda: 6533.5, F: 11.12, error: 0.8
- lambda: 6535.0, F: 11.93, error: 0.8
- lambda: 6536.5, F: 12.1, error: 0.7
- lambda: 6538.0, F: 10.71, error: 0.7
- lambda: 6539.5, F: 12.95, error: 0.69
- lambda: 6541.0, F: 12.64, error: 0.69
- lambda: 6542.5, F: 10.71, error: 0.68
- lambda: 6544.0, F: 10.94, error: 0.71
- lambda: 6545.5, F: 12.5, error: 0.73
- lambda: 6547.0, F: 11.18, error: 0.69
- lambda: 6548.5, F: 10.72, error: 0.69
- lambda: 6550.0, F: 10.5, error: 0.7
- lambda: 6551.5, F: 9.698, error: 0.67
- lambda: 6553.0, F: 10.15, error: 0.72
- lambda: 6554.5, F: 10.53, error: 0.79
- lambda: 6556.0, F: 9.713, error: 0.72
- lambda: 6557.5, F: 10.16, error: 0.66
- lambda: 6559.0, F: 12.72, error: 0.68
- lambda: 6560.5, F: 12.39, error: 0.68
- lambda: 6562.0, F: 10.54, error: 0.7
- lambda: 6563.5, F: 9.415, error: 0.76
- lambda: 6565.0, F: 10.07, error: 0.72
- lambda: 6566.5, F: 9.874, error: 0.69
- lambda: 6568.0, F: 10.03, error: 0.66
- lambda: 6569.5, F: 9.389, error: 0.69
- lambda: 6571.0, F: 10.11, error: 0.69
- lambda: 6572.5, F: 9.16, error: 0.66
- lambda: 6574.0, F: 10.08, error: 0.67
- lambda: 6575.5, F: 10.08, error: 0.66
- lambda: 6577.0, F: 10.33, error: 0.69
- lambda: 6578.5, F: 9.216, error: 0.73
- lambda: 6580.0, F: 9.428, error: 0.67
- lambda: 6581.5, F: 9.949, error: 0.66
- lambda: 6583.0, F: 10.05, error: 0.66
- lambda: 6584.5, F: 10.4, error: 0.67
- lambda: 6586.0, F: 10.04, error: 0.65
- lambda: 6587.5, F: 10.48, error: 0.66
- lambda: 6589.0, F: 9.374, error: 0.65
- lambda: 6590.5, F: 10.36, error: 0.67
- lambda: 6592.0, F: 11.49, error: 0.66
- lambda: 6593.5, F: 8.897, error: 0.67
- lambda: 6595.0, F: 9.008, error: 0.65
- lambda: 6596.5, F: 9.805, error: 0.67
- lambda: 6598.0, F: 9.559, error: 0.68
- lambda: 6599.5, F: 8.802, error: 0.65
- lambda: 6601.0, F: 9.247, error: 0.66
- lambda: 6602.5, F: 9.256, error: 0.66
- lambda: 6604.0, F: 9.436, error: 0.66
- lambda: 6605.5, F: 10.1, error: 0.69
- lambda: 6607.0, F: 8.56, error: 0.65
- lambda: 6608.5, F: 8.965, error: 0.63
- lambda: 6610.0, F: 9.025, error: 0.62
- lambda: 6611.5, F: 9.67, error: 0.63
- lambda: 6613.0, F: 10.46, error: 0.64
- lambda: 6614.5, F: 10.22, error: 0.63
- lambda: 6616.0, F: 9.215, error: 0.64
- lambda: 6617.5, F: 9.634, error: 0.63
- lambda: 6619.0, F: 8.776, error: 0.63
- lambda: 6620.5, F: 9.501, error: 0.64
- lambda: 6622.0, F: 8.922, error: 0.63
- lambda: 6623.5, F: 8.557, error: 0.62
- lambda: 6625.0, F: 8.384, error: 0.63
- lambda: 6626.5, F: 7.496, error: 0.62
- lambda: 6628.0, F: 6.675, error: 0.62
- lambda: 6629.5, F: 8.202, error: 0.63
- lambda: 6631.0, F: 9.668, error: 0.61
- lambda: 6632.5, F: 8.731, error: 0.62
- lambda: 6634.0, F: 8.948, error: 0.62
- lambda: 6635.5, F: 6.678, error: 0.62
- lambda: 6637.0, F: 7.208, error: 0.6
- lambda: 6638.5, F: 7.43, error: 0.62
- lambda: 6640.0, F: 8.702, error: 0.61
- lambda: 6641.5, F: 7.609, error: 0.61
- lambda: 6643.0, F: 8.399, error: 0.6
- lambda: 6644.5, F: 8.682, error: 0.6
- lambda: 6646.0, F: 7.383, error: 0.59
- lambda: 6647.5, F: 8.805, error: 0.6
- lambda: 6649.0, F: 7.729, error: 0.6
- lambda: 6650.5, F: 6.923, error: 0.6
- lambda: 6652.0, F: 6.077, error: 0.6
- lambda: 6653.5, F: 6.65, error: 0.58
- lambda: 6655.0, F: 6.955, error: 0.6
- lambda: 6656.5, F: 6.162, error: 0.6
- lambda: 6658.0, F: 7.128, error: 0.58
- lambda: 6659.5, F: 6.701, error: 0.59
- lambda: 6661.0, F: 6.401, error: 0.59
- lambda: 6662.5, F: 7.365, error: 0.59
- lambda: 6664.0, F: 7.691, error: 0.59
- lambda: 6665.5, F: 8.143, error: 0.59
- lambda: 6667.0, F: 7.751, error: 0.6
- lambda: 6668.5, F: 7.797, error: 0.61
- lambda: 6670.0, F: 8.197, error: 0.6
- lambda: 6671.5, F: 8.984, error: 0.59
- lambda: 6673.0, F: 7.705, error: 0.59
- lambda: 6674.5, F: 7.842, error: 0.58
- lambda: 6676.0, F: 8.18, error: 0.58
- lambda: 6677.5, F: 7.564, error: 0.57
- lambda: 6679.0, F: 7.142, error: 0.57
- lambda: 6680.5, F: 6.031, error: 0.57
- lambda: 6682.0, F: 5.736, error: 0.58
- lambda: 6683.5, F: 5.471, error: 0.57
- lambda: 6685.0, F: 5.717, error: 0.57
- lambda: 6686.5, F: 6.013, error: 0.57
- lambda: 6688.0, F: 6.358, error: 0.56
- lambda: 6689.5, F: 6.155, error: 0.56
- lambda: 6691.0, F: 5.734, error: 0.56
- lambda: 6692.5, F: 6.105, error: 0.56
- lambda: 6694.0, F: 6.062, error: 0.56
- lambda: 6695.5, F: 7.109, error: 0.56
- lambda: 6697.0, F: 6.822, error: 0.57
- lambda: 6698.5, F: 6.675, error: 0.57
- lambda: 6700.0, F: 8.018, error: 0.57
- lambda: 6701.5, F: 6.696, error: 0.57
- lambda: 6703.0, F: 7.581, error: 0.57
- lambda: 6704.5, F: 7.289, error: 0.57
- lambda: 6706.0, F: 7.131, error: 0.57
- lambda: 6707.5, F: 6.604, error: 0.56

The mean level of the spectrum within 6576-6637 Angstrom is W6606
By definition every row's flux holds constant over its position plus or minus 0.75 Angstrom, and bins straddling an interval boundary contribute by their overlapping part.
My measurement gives 9.27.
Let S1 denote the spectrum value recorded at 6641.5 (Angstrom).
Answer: 7.609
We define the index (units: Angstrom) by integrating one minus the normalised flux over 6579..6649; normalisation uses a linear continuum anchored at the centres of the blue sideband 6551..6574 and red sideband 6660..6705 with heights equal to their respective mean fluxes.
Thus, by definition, -1.2 Angstrom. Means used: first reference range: 10.3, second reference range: 7.01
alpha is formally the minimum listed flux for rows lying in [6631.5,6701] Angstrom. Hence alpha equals 5.471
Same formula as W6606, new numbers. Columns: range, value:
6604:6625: 9.32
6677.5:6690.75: 6.15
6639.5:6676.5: 7.59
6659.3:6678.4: 7.74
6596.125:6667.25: 8.3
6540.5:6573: 10.6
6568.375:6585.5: 9.84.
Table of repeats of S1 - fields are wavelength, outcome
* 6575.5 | 10.08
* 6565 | 10.07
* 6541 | 12.64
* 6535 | 11.93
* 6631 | 9.668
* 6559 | 12.72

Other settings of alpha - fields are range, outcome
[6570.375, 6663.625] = 6.077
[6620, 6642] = 6.675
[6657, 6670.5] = 6.401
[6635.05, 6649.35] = 6.678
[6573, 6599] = 8.897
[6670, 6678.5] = 7.564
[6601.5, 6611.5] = 8.56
